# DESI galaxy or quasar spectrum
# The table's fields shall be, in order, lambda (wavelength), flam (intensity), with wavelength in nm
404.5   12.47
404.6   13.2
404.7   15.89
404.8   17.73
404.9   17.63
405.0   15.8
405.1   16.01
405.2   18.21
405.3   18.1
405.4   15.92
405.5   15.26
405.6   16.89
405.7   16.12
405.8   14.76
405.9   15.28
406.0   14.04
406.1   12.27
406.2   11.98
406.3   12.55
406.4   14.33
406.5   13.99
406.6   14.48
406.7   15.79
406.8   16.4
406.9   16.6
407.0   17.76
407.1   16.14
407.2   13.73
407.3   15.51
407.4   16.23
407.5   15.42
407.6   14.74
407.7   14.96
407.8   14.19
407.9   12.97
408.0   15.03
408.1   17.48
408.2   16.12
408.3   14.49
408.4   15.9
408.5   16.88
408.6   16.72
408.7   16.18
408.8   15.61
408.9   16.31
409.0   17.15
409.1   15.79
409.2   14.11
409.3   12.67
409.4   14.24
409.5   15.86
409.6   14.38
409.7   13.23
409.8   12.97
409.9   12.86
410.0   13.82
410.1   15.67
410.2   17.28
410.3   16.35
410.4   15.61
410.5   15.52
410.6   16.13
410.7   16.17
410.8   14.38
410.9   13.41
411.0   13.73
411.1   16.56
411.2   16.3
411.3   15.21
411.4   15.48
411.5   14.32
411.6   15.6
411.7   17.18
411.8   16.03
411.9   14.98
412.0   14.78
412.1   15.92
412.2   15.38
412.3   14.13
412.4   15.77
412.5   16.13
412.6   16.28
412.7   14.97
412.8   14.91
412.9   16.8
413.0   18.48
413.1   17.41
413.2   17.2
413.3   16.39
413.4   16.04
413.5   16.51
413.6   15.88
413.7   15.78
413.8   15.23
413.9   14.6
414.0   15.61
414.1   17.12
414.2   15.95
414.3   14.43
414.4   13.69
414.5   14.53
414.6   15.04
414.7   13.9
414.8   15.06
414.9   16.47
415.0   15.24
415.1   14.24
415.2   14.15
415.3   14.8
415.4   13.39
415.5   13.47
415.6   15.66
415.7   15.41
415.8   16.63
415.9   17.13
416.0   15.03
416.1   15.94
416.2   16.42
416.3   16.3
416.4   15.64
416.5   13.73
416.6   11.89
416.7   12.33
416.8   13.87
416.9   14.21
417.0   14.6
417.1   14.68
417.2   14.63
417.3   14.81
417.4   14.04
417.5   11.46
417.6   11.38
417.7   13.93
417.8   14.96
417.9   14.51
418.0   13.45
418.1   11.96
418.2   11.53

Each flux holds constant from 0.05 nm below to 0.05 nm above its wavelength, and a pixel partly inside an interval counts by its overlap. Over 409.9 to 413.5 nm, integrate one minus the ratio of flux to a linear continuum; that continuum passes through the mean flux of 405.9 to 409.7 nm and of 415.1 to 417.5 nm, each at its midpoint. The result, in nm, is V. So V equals -0.20 nm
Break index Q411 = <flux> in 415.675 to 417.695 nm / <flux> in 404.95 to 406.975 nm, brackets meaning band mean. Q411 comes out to 0.9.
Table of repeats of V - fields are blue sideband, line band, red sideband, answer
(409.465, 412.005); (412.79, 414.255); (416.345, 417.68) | -0.18 nm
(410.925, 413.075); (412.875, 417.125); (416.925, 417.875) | -0.18 nm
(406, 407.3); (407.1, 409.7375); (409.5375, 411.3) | -0.08 nm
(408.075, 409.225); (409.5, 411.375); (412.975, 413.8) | 0.14 nm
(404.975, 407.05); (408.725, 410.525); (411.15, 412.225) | 0.06 nm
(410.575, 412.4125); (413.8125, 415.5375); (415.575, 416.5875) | 0.08 nm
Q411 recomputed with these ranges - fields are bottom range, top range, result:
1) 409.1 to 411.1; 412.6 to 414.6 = 1.08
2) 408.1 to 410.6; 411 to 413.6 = 1.04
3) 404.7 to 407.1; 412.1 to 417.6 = 0.97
